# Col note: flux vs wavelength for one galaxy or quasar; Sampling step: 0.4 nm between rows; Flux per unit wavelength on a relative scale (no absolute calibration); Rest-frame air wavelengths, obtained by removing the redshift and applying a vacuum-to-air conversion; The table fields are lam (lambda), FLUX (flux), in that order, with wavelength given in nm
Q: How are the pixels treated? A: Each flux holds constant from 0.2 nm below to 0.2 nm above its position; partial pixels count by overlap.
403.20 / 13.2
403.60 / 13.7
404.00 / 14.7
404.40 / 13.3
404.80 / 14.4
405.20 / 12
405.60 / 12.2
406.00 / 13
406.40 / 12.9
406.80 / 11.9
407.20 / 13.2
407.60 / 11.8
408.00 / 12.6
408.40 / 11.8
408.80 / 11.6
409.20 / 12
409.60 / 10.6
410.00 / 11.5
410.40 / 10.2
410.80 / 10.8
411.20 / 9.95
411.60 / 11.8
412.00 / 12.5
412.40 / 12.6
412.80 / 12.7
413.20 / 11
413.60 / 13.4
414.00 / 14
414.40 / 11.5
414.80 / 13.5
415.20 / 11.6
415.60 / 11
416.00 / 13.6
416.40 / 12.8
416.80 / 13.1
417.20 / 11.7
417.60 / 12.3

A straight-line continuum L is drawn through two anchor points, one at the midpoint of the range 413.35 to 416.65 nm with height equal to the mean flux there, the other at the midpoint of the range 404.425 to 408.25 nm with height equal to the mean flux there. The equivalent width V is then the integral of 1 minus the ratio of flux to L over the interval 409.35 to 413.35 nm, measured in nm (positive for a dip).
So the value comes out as 0.407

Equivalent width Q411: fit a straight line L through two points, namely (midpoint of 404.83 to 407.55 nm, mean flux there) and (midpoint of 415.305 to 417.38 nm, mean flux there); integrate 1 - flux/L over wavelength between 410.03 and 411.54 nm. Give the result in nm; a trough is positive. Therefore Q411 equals 0.233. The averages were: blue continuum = 12.6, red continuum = 12.4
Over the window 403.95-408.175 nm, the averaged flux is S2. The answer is 12.8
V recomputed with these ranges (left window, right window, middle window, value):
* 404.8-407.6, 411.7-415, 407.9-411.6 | 0.41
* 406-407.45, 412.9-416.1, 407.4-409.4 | 0.11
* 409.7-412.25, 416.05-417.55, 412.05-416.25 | -0.20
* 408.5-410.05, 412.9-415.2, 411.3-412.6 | 0.00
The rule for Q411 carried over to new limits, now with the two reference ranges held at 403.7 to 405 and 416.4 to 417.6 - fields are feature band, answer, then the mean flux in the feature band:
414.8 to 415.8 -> 0.07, 11.7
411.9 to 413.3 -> 0.08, 12.3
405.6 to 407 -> 0.13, 12.5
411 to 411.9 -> 0.14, 11.1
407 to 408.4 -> 0.13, 12.4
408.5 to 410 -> 0.23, 11.4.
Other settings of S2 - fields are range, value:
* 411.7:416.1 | 12.4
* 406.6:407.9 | 12.3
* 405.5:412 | 11.8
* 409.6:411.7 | 10.8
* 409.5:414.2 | 11.8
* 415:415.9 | 11.6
